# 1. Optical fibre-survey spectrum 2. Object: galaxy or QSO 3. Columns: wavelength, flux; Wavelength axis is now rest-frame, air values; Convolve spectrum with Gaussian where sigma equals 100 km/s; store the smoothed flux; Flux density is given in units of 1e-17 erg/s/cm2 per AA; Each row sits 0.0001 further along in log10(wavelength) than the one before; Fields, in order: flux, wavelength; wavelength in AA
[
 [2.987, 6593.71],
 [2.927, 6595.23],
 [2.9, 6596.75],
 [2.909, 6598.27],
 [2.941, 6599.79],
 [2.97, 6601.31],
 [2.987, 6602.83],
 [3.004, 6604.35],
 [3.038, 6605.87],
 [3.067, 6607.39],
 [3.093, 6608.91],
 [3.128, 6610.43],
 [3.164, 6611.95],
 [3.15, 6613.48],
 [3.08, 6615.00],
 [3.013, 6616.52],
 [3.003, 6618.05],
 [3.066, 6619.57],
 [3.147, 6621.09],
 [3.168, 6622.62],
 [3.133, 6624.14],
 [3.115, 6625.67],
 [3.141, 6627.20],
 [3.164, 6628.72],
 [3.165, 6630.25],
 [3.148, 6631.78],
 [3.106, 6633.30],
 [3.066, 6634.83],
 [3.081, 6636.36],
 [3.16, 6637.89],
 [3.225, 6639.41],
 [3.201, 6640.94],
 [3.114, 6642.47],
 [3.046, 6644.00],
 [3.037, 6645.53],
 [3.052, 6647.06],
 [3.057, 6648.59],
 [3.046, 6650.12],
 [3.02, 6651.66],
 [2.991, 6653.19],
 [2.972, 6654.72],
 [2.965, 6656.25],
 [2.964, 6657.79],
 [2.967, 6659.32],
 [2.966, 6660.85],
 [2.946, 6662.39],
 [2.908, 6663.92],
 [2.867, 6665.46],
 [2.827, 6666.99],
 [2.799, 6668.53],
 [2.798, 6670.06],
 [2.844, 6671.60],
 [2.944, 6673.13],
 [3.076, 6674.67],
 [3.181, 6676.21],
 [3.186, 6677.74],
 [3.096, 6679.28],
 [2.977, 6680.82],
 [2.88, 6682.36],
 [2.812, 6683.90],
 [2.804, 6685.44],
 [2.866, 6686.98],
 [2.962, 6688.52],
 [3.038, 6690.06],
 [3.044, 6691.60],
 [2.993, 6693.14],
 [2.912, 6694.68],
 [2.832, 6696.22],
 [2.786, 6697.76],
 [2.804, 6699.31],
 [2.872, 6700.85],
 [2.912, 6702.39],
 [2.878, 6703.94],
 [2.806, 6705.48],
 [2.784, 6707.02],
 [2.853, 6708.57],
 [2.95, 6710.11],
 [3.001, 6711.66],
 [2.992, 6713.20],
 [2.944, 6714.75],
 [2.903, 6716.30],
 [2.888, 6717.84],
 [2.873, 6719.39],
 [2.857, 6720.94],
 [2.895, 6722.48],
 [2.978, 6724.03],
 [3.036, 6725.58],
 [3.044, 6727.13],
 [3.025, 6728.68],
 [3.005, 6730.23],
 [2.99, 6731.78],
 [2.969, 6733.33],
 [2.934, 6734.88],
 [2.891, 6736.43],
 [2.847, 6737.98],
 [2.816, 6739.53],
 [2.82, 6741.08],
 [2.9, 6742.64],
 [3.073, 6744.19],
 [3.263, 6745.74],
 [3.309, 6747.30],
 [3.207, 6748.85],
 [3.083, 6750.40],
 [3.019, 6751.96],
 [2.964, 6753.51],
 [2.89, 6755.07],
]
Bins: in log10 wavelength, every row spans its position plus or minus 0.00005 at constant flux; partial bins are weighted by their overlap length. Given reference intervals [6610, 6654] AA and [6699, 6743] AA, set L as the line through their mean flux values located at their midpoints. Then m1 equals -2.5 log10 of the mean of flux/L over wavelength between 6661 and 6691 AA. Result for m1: 0.03 mag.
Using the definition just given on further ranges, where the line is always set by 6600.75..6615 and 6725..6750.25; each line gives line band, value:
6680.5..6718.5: 0.047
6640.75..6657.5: 0.005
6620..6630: -0.028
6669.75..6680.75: 0.005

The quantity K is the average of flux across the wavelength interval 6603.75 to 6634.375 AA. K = 3.11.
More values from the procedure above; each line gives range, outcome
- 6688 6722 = 2.9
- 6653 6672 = 2.91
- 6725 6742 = 2.94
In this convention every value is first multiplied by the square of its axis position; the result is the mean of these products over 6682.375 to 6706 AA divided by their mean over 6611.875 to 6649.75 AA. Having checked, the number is 0.95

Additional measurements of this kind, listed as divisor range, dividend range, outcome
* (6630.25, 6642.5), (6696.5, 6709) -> 0.92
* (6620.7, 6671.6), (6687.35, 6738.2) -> 0.98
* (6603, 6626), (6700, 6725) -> 0.97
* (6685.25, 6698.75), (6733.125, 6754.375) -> 1.05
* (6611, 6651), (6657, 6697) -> 0.96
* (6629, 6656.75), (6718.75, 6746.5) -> 0.99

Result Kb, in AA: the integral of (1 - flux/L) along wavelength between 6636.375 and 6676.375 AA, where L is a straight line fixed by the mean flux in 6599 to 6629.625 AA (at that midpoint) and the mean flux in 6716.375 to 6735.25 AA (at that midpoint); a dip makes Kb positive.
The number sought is 0.5 AA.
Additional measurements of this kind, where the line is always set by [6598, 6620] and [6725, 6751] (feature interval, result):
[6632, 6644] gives -0.4 AA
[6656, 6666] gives 0.3 AA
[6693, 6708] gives 0.8 AA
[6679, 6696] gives 0.5 AA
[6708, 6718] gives 0.3 AA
